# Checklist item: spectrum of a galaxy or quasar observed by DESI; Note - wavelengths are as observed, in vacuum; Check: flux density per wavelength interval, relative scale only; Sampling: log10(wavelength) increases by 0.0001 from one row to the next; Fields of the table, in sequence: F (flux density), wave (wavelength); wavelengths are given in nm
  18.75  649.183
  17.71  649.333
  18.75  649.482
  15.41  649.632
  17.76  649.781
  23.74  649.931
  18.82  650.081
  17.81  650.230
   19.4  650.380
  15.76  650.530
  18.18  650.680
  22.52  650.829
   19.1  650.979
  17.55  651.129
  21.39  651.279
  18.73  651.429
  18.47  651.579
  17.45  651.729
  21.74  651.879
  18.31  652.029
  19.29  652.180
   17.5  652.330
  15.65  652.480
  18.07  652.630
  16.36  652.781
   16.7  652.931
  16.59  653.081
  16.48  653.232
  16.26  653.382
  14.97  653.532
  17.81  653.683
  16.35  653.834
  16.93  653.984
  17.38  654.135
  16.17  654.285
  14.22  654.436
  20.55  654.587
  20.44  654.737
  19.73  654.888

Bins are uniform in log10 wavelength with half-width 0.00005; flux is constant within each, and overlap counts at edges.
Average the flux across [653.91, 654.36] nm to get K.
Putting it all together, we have 16.8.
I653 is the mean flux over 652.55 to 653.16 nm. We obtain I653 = 16.9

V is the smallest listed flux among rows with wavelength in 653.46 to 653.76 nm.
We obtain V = 14.97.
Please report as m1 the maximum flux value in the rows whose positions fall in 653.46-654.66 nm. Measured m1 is 20.55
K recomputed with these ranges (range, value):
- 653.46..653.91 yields 16.4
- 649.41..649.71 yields 17.1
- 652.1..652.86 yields 17.4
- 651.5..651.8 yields 18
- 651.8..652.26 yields 19.7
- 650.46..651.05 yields 18.9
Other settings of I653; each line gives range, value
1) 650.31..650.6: 17.6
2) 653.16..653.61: 15.9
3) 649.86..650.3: 20.1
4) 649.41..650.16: 18.9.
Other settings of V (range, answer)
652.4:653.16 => 15.65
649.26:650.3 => 15.41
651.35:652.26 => 17.45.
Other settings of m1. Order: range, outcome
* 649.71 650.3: 23.74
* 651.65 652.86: 21.74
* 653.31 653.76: 17.81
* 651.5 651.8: 18.47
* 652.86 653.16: 16.7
